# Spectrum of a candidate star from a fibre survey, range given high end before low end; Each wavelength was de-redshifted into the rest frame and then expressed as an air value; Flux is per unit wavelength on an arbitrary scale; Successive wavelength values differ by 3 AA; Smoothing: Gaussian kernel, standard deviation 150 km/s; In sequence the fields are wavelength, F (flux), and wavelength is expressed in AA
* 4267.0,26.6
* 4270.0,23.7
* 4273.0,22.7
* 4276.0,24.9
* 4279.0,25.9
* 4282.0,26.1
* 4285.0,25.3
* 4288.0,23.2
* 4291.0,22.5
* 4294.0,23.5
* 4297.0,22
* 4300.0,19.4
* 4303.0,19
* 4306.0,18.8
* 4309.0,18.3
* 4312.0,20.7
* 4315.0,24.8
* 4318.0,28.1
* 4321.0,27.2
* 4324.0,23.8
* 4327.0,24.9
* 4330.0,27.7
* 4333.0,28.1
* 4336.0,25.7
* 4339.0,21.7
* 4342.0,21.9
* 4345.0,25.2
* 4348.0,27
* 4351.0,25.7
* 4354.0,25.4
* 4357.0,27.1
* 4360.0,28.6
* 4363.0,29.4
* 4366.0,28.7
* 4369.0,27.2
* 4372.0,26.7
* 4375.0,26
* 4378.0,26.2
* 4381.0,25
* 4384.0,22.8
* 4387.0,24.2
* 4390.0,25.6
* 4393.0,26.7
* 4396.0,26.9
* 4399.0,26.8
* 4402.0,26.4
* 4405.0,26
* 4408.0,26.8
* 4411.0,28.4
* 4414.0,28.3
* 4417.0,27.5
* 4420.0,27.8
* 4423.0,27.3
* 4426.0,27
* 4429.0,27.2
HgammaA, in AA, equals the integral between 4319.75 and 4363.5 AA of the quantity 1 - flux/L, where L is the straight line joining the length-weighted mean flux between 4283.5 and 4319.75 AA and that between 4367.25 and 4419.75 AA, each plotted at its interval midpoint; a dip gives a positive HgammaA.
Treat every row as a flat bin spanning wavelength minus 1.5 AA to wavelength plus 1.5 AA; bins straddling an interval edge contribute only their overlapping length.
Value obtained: -3.42 AA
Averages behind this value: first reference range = 22.2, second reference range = 26.4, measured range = 25.9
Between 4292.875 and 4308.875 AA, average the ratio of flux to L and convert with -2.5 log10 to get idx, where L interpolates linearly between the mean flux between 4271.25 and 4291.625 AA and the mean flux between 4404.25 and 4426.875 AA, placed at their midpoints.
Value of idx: 0.22 mag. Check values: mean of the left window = 24.4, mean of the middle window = 20.3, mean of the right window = 27.4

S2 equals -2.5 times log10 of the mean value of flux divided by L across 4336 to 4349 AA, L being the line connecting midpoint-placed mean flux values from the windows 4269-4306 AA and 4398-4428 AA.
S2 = 0.04 mag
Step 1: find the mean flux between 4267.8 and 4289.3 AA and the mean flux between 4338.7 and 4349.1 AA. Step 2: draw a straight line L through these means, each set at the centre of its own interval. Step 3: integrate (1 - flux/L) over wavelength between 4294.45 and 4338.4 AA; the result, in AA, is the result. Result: 1.6 AA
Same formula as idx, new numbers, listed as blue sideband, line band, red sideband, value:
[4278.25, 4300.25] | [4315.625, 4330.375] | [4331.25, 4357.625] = -0.065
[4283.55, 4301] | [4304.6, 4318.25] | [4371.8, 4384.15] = 0.084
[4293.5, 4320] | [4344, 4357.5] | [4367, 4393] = -0.087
